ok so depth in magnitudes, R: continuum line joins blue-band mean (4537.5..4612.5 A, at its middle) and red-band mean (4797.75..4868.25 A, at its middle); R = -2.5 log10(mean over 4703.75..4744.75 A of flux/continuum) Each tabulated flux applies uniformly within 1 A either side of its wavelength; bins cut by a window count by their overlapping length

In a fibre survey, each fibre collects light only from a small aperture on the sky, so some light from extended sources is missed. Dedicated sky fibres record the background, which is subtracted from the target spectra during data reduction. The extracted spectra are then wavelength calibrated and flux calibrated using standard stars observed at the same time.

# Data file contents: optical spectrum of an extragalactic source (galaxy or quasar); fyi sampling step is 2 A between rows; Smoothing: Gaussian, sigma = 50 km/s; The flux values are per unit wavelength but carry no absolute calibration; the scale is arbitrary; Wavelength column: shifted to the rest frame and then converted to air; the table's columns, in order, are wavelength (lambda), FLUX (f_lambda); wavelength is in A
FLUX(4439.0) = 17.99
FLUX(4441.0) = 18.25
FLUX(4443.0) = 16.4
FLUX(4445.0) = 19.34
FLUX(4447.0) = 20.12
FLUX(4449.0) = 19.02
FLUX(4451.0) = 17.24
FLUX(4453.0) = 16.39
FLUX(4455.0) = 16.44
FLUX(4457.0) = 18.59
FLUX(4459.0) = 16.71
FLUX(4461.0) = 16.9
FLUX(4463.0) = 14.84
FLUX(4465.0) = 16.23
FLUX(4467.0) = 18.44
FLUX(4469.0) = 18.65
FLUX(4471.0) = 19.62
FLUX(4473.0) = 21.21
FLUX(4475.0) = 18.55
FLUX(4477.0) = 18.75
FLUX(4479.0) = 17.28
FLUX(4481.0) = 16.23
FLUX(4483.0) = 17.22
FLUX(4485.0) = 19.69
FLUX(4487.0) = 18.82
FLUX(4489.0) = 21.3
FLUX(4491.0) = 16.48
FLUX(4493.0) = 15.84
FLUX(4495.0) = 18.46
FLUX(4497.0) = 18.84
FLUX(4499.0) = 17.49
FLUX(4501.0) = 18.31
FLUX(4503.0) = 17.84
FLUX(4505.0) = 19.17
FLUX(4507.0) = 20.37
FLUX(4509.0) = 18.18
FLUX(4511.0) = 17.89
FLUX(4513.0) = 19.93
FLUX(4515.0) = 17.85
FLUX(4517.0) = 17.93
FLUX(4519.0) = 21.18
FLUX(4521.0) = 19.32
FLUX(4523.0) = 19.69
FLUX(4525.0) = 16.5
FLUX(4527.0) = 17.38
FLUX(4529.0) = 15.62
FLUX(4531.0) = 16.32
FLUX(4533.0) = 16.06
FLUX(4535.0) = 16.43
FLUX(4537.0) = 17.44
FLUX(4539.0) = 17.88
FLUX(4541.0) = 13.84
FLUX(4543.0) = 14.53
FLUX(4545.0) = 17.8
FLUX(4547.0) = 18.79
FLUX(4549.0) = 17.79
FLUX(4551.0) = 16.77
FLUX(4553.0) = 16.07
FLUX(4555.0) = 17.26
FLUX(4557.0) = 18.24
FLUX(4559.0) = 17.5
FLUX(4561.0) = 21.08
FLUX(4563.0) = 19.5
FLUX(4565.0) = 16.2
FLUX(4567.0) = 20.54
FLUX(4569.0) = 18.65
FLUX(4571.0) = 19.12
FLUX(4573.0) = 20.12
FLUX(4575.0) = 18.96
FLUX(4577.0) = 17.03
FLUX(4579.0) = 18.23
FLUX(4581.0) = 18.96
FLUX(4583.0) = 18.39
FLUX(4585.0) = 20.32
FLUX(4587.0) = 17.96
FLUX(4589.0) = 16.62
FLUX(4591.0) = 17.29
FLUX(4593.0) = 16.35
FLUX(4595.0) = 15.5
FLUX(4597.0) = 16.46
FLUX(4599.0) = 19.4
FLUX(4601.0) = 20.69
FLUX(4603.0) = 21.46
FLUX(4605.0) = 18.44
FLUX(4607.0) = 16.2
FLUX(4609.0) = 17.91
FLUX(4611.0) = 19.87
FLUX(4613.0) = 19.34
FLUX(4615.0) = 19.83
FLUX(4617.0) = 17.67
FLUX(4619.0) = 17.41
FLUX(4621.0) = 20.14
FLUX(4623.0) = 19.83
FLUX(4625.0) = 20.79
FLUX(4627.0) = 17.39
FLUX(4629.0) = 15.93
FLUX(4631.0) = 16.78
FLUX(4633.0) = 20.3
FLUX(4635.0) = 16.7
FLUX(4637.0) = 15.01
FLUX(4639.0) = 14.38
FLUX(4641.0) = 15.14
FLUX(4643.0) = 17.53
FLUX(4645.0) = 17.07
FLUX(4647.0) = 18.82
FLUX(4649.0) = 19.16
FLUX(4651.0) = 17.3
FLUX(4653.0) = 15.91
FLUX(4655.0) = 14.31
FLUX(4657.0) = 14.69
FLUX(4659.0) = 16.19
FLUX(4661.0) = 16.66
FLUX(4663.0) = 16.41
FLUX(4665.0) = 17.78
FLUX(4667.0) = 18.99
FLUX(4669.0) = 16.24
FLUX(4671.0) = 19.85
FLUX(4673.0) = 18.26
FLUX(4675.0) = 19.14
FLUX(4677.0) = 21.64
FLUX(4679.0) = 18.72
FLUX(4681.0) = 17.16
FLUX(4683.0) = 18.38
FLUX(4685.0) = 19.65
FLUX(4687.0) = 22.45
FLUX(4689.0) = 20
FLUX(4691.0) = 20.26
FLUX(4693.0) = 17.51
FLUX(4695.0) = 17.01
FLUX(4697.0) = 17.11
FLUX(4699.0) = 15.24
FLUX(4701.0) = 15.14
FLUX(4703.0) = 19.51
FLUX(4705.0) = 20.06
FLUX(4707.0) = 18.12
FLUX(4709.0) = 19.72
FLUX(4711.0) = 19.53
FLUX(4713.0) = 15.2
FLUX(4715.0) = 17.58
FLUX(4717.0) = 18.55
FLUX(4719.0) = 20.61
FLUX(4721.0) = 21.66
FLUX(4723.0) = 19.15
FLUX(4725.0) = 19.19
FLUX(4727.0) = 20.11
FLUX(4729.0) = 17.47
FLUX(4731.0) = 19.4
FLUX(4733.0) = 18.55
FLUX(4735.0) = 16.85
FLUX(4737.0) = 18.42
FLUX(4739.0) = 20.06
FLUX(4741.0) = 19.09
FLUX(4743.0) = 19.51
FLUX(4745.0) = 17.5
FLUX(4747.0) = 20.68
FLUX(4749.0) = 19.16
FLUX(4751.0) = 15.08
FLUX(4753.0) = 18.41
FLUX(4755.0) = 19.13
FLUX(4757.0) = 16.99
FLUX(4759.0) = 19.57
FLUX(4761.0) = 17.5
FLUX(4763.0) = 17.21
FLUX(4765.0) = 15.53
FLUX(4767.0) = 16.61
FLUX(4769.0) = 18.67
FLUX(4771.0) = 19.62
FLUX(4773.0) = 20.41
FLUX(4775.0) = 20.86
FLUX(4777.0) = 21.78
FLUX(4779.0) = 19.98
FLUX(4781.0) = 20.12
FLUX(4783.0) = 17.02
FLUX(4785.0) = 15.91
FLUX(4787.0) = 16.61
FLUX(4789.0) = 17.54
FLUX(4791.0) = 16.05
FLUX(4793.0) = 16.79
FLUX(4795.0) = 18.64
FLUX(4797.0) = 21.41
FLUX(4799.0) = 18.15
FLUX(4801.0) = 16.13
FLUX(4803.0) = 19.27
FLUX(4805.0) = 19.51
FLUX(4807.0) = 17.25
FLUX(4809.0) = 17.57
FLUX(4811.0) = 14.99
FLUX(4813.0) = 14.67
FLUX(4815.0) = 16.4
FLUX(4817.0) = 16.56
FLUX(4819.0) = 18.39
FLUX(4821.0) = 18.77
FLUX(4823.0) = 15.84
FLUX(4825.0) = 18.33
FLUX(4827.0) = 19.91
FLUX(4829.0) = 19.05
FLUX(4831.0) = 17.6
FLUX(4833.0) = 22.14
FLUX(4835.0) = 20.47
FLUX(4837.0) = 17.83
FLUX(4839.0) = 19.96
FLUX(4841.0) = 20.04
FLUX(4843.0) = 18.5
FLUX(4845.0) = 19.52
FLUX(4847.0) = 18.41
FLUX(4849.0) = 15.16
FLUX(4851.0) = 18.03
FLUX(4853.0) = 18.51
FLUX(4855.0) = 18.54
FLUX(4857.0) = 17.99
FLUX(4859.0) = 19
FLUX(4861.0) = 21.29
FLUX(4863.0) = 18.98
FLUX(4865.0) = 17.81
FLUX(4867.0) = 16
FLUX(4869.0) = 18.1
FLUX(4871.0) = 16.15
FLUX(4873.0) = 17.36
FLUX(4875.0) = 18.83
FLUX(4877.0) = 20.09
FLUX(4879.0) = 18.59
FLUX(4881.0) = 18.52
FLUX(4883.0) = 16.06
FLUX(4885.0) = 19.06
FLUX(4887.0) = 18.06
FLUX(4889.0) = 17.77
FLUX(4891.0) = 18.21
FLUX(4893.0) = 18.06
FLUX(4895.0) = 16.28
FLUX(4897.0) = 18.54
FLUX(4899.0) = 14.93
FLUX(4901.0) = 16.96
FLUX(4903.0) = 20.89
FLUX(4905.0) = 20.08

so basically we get -0.05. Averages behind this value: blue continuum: 18.1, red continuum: 18.2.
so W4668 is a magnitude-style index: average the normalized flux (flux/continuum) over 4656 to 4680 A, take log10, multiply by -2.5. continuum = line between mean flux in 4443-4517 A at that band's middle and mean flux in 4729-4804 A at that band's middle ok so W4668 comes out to 0.02 mag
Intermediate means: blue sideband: 18.1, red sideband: 18.4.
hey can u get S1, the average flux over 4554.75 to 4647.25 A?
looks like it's 18.2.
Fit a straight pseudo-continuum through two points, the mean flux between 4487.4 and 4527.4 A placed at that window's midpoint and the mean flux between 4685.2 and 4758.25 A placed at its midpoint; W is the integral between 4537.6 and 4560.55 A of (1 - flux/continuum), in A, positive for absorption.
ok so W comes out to 1.8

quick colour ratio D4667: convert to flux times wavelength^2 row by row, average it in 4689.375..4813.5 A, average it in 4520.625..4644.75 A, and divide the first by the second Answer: 1.1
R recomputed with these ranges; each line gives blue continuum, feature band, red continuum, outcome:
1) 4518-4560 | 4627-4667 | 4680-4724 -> 0.09 mag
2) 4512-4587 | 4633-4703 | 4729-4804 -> 0.04 mag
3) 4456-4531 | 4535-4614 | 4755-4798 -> 0.01 mag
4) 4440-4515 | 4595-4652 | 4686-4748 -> 0.03 mag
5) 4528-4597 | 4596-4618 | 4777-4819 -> -0.07 mag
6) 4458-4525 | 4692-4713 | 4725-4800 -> 0.04 mag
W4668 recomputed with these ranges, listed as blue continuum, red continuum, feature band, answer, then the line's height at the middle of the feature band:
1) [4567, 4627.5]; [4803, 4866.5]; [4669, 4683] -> -0.02 mag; 18.5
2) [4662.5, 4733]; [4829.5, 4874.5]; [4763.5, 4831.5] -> 0.03 mag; 18.6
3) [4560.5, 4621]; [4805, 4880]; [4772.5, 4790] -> -0.03 mag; 18.3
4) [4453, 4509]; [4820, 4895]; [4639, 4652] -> 0.06 mag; 18.2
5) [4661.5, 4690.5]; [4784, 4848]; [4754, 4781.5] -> -0.03 mag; 18.4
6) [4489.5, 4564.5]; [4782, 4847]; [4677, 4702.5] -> -0.03 mag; 17.9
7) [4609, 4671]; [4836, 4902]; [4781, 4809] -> 0.01 mag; 17.9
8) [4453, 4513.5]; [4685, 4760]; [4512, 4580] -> 0.02 mag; 18.2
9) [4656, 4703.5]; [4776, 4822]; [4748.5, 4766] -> 0.02 mag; 17.9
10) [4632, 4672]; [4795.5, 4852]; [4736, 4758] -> -0.05 mag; 17.6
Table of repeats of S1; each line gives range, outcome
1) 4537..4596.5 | 17.8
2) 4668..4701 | 18.6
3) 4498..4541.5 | 17.9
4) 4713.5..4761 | 18.7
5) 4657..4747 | 18.5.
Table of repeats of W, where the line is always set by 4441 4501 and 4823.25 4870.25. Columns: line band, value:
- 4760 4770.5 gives 0.7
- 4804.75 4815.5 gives 1.2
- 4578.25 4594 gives 0.2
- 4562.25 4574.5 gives -0.6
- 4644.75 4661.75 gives 1.5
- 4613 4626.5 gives -0.7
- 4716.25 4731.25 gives -0.9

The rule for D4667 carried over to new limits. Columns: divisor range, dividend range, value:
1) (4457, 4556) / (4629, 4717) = 1.07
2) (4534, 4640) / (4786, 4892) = 1.12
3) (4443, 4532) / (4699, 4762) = 1.14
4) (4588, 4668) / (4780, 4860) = 1.11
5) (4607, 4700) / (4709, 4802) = 1.08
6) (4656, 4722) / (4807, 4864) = 1.06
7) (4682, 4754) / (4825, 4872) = 1.05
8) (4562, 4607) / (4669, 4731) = 1.07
